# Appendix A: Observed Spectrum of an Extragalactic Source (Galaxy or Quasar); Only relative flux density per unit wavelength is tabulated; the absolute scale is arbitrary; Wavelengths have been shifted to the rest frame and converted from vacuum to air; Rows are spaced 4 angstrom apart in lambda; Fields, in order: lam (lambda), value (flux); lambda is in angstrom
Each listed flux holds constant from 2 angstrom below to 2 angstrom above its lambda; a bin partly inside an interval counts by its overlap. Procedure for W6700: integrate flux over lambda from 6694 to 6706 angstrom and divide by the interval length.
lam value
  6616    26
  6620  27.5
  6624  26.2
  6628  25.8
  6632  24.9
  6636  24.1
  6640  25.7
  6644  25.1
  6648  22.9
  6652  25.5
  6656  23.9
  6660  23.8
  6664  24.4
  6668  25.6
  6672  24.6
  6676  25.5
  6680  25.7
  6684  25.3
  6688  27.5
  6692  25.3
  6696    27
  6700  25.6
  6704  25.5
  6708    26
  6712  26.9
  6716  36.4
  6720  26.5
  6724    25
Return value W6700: 26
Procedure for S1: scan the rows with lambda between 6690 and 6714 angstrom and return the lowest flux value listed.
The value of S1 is 25.3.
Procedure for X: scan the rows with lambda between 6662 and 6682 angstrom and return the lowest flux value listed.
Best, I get 24.4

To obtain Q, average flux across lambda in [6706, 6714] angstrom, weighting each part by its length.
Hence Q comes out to 26.4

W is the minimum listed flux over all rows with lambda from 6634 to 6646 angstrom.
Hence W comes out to 24.1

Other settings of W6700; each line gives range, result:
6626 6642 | 25.1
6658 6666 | 24.1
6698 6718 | 28.1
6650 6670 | 24.6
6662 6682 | 25.2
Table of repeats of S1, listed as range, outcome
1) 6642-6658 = 22.9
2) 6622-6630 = 25.8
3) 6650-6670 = 23.8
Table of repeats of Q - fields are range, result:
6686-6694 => 26.4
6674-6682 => 25.6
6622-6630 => 26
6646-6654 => 24.2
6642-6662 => 24.2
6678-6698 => 26.2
